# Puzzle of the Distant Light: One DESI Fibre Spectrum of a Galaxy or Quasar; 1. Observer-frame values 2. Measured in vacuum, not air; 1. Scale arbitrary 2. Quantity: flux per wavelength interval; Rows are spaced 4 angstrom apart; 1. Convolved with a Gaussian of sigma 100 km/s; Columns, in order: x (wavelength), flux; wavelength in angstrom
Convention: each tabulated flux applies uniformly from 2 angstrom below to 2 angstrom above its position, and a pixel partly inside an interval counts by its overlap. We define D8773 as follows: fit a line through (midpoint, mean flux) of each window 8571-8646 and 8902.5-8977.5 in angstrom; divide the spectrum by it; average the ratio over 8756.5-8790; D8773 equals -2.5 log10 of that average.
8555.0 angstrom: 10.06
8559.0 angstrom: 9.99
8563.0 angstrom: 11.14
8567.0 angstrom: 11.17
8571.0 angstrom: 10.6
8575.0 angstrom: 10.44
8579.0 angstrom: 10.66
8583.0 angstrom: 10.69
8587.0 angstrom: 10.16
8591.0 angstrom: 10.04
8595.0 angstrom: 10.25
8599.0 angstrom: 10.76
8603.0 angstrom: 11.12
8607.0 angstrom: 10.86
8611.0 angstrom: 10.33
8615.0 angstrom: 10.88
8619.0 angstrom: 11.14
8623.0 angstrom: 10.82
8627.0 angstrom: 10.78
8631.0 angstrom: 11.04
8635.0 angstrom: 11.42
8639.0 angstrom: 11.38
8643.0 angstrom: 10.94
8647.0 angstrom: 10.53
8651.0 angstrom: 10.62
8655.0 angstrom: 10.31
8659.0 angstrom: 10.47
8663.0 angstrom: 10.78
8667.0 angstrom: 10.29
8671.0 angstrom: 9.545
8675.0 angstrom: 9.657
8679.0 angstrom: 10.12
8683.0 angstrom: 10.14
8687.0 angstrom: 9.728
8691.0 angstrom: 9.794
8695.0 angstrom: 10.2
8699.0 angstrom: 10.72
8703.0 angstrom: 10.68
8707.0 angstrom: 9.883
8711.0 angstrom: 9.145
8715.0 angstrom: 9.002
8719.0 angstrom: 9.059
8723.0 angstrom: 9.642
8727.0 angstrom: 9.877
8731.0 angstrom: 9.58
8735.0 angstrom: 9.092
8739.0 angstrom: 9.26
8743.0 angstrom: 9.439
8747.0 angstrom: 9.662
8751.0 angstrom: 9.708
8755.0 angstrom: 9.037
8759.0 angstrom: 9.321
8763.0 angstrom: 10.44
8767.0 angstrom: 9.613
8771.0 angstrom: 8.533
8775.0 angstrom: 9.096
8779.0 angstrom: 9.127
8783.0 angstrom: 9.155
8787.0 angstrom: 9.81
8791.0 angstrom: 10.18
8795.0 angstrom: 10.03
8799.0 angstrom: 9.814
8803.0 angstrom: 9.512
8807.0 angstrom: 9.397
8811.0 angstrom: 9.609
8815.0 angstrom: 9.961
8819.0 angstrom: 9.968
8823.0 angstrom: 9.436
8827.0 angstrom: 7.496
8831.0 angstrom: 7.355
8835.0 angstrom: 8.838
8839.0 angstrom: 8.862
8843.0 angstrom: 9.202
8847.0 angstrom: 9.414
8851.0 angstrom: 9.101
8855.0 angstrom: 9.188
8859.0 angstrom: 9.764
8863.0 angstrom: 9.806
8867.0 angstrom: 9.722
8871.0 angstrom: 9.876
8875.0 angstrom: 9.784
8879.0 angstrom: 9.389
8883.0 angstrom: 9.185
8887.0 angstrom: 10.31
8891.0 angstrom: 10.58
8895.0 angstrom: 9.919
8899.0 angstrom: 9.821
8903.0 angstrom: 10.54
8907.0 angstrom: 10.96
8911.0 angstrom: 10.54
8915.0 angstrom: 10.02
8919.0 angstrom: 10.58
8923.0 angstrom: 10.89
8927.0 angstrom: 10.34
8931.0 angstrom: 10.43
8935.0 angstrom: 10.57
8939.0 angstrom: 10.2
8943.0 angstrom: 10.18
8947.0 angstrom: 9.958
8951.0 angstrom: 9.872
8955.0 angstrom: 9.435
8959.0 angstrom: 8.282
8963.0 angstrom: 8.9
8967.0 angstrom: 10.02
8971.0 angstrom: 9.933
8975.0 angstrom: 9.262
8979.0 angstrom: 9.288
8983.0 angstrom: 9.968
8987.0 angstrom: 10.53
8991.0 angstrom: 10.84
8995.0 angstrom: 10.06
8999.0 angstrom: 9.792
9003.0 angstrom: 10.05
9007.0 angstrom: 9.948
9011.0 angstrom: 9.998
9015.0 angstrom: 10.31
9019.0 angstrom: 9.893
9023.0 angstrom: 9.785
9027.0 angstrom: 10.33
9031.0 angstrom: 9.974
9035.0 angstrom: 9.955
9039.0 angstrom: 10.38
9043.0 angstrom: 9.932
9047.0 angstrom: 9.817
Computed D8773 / 0.11 mag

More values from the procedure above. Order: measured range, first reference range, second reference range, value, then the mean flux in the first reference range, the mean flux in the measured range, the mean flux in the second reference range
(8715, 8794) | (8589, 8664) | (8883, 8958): 0.12 mag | 10.8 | 9.45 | 10.2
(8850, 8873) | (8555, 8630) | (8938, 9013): 0.05 mag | 10.6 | 9.6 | 9.81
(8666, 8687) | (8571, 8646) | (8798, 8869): 0.04 mag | 10.8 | 9.91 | 9.24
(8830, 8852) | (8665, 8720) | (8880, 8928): 0.15 mag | 9.87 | 8.85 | 10.3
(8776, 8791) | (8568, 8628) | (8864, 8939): 0.10 mag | 10.6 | 9.45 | 10.2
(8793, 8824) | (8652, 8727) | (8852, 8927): 0.03 mag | 9.96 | 9.72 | 10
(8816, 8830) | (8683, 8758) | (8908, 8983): 0.10 mag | 9.65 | 8.92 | 9.94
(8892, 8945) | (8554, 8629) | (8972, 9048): -0.03 mag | 10.6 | 10.4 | 10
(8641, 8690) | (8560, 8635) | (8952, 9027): 0.03 mag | 10.7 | 10.3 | 9.81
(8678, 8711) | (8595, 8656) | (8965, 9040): 0.06 mag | 10.9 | 10.1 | 10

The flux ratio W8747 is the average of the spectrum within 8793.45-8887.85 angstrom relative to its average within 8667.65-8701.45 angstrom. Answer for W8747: 0.9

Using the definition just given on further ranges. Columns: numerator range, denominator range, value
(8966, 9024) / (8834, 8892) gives 1.05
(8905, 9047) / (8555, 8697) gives 0.95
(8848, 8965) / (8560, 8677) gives 0.93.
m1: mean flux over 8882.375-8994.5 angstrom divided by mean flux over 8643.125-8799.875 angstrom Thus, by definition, 1.0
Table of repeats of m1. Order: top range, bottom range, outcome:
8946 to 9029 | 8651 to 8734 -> 0.99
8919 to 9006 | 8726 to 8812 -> 1.05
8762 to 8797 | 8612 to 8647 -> 0.87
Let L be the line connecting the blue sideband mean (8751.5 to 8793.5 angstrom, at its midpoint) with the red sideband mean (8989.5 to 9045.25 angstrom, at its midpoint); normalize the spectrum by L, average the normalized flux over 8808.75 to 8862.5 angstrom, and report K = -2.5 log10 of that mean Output 0.058 mag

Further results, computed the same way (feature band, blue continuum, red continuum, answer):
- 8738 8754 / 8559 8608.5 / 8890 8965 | 0.10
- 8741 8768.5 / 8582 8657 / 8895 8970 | 0.09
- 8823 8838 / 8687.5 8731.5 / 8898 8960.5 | 0.22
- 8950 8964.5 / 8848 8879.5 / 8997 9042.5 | 0.09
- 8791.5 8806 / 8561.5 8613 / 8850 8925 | 0.04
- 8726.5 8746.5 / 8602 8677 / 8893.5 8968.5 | 0.11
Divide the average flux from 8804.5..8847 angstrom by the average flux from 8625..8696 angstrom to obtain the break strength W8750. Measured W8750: 0.87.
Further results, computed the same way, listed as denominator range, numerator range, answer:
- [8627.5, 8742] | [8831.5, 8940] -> 0.98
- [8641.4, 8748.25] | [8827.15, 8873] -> 0.92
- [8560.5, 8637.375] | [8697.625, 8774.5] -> 0.89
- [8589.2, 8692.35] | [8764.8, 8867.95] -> 0.88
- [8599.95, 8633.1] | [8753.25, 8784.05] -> 0.86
